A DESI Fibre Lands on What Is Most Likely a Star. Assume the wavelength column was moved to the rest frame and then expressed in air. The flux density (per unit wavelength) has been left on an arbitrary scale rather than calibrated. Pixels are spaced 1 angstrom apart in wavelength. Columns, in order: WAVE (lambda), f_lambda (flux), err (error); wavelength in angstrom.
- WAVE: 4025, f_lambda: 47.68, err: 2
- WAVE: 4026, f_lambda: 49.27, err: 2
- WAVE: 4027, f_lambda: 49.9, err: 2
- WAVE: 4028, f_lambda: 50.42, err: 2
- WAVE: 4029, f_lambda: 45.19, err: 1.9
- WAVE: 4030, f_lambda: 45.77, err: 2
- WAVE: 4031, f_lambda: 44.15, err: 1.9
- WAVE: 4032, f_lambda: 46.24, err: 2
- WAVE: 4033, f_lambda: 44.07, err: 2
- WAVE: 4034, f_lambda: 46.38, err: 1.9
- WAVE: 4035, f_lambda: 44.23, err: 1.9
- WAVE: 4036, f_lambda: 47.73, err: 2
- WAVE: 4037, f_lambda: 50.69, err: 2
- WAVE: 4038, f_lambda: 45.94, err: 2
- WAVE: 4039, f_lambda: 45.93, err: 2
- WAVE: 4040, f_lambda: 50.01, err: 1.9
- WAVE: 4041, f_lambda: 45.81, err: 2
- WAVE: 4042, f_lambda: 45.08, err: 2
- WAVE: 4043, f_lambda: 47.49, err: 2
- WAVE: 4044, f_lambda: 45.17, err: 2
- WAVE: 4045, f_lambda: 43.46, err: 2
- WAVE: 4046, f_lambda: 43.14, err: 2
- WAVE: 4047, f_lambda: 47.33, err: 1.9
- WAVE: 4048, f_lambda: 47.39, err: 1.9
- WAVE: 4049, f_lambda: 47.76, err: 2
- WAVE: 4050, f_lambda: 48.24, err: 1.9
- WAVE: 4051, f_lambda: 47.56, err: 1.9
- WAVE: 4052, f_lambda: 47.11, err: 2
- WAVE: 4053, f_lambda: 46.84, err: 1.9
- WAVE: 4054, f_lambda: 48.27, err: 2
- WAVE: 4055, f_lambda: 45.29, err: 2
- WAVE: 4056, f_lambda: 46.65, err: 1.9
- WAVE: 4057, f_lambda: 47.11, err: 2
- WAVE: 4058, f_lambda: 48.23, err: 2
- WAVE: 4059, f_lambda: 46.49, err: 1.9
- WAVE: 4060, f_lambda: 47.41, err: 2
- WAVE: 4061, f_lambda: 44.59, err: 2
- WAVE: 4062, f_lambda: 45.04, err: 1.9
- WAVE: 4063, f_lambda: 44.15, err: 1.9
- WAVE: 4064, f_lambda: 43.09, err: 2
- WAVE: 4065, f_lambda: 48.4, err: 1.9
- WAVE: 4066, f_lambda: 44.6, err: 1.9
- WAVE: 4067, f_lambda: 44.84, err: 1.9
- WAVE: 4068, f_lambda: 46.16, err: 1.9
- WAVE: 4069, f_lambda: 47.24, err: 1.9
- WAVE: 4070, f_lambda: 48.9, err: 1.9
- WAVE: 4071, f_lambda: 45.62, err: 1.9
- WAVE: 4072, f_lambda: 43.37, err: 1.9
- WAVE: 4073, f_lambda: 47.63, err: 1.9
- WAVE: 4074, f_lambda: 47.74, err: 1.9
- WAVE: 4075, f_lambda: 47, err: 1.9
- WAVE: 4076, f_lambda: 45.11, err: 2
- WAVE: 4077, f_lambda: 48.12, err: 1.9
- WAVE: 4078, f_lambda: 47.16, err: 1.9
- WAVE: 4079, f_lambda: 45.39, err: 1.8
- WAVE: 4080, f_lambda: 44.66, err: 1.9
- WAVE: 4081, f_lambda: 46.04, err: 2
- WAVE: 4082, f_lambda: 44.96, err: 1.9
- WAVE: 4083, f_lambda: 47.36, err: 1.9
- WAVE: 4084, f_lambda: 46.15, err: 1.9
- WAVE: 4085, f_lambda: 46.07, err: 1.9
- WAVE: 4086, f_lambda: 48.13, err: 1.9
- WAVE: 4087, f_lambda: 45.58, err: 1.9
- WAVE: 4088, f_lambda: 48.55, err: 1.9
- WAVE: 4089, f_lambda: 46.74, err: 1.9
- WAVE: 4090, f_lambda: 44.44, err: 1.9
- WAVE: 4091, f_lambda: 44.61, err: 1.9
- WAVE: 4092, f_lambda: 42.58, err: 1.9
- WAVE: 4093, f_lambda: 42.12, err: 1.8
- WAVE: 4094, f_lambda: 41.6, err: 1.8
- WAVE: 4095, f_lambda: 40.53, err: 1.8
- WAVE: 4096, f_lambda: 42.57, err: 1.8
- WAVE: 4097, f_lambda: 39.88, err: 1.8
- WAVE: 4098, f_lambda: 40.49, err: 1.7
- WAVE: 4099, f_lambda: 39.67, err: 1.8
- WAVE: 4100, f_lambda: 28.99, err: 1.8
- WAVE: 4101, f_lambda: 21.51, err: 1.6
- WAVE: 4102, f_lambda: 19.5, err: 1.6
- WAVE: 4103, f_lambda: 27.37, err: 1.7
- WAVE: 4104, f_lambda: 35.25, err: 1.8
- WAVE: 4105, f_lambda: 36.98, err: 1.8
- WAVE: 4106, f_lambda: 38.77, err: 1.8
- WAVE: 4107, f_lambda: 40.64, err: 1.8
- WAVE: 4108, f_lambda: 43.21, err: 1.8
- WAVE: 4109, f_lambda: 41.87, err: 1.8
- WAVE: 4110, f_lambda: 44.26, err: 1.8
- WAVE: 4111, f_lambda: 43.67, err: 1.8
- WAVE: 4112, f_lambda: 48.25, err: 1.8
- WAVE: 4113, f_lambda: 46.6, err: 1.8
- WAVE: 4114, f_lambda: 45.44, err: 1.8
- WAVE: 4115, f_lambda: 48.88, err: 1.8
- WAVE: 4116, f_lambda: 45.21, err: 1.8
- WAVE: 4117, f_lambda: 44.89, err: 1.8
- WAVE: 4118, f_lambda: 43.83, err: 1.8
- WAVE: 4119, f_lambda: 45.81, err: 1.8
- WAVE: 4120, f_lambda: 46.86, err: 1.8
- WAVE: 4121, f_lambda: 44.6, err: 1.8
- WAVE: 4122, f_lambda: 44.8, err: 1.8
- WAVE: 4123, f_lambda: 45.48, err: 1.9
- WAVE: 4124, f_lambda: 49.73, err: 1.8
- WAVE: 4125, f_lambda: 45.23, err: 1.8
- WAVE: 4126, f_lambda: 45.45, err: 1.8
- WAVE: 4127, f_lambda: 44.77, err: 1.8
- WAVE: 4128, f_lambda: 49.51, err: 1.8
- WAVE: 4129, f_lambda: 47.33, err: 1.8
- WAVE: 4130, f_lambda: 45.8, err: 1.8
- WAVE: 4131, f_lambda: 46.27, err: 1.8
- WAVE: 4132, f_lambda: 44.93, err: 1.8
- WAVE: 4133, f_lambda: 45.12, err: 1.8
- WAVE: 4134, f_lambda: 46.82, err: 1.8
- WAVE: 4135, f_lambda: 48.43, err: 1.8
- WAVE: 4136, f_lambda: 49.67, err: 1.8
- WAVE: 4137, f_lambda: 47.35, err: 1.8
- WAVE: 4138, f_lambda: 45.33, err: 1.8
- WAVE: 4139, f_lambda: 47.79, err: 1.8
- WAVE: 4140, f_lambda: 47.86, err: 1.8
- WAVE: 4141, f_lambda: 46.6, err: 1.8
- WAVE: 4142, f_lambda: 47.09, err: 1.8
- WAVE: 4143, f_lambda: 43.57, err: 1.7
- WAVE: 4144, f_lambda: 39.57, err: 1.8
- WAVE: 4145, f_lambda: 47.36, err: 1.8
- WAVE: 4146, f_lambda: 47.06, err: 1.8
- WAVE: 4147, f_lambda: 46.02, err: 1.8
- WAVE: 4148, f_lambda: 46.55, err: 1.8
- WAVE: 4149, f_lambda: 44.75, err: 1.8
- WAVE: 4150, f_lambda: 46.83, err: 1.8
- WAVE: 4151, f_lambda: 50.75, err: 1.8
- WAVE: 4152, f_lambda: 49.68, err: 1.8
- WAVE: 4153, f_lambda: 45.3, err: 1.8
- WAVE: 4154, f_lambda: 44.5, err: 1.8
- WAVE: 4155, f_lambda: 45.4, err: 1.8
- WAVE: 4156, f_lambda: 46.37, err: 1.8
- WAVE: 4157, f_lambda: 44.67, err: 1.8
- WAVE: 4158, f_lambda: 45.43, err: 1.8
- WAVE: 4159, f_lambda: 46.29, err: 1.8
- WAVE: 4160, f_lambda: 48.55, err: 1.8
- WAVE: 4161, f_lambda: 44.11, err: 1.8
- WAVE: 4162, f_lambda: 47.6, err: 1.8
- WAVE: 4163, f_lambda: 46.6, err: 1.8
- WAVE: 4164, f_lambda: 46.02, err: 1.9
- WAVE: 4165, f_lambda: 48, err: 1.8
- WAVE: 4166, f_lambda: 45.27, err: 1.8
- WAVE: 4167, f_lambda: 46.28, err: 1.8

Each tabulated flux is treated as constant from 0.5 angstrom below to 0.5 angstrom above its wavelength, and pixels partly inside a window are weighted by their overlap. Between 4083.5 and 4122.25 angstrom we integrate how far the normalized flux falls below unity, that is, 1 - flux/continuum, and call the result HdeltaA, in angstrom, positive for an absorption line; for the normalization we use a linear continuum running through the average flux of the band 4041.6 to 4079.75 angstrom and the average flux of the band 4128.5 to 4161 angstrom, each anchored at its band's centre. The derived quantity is 3.9 angstrom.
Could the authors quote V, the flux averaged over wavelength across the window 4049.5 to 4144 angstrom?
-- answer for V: 44.5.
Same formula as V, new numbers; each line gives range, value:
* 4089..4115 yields 39.6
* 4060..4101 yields 44.4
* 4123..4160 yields 46.4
